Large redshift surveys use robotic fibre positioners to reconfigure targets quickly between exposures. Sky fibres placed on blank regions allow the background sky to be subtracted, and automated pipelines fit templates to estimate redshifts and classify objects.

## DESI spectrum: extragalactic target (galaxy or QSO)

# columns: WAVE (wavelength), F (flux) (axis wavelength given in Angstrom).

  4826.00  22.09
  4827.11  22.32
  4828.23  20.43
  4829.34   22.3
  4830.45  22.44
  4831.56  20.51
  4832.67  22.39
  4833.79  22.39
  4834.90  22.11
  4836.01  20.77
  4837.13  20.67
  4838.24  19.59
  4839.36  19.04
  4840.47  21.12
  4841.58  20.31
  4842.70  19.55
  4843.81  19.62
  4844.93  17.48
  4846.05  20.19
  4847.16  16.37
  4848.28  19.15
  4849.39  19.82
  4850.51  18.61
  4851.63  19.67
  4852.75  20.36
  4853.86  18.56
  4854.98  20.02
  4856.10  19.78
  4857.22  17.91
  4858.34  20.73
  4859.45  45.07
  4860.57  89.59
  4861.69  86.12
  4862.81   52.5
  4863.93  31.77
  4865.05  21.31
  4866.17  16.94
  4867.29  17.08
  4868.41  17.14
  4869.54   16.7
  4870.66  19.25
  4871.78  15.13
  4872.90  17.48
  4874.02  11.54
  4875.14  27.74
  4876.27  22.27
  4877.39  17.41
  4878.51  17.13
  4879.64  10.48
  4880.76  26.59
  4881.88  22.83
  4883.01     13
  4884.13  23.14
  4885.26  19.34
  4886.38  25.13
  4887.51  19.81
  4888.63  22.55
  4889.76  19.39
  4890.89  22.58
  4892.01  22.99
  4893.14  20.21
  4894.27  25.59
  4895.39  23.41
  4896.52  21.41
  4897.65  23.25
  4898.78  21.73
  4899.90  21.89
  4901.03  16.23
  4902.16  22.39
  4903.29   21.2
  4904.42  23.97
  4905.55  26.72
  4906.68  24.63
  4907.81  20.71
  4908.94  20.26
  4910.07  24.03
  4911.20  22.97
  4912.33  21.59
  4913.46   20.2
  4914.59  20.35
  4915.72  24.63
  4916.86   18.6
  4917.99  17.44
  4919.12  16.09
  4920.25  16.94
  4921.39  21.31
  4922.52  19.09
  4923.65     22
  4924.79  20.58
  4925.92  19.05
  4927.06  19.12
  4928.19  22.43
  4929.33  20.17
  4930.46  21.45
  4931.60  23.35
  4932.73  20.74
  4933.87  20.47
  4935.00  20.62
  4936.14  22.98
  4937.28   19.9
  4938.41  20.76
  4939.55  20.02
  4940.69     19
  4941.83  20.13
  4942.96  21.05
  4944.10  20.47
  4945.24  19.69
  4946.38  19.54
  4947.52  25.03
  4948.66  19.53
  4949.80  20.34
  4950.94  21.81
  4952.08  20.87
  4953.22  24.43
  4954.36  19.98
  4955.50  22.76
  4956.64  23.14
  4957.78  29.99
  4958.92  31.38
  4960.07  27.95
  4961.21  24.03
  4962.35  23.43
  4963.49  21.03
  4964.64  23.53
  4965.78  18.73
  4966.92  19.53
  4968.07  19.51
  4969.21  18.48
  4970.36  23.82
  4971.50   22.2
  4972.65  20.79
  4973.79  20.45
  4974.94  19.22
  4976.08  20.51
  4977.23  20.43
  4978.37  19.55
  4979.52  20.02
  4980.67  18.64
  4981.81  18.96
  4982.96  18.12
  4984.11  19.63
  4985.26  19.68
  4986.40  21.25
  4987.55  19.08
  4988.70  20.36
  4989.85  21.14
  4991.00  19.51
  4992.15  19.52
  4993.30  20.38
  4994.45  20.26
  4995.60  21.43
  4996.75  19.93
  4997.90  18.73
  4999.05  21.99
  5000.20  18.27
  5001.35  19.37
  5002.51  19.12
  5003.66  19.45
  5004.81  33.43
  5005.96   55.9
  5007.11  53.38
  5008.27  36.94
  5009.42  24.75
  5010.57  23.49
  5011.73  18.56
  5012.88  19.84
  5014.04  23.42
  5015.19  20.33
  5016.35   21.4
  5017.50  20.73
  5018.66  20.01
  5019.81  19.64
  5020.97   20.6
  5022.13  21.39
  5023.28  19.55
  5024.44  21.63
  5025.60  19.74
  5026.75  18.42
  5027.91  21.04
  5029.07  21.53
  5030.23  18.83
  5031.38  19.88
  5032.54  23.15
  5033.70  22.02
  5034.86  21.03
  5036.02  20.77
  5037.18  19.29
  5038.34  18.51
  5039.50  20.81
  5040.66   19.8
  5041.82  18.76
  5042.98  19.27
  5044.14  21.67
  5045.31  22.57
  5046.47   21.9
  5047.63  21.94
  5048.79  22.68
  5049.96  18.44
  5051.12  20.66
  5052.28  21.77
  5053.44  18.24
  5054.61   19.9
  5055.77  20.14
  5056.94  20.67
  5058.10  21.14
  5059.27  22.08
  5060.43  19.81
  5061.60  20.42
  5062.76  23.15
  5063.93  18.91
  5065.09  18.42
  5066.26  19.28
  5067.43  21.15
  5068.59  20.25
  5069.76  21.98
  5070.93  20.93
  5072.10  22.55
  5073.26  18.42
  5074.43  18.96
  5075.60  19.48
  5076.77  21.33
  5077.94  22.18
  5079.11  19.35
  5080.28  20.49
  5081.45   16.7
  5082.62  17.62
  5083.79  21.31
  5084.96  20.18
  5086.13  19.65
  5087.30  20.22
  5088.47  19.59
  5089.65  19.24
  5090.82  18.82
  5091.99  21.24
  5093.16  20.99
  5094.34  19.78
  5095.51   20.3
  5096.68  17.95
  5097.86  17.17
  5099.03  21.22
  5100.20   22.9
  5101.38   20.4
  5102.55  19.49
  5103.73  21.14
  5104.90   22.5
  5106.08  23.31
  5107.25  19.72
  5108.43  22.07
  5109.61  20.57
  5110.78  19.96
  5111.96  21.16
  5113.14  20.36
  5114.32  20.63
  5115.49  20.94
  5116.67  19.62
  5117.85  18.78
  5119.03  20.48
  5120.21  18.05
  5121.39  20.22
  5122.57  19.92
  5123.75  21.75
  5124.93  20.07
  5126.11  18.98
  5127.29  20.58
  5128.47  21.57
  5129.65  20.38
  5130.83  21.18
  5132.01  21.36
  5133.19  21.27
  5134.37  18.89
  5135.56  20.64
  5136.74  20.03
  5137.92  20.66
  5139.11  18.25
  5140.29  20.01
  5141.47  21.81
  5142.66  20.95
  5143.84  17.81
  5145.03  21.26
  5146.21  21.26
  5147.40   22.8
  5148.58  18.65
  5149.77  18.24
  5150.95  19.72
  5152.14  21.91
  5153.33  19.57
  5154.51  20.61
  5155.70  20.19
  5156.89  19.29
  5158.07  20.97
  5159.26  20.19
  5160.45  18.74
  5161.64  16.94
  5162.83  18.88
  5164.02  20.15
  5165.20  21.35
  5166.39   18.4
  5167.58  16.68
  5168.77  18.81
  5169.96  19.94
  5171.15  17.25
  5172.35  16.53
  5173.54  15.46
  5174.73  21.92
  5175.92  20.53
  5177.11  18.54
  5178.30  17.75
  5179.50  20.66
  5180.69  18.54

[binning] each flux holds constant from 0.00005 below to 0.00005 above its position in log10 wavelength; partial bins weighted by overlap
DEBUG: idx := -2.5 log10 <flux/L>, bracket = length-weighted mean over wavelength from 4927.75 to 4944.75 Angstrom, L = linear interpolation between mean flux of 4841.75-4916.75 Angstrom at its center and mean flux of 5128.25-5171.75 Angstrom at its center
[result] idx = 0.09 mag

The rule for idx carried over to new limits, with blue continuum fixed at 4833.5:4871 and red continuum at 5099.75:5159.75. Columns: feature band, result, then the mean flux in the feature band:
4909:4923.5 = 0.20 mag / 20.3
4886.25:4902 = 0.14 mag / 21.8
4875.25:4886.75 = 0.25 mag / 20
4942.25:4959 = 0.06 mag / 22.4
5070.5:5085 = 0.08 mag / 19.9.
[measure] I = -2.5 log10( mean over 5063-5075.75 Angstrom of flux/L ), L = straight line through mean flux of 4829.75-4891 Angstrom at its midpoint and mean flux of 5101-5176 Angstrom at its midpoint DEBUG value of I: 0.04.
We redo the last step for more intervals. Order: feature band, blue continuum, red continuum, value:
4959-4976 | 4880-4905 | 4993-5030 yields 0.05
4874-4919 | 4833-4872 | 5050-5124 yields 0.15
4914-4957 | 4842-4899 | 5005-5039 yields 0.15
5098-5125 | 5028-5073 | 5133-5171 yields -0.03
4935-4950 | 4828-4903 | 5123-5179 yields 0.08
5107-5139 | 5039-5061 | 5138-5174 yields -0.03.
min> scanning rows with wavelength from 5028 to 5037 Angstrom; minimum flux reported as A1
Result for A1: 18.83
